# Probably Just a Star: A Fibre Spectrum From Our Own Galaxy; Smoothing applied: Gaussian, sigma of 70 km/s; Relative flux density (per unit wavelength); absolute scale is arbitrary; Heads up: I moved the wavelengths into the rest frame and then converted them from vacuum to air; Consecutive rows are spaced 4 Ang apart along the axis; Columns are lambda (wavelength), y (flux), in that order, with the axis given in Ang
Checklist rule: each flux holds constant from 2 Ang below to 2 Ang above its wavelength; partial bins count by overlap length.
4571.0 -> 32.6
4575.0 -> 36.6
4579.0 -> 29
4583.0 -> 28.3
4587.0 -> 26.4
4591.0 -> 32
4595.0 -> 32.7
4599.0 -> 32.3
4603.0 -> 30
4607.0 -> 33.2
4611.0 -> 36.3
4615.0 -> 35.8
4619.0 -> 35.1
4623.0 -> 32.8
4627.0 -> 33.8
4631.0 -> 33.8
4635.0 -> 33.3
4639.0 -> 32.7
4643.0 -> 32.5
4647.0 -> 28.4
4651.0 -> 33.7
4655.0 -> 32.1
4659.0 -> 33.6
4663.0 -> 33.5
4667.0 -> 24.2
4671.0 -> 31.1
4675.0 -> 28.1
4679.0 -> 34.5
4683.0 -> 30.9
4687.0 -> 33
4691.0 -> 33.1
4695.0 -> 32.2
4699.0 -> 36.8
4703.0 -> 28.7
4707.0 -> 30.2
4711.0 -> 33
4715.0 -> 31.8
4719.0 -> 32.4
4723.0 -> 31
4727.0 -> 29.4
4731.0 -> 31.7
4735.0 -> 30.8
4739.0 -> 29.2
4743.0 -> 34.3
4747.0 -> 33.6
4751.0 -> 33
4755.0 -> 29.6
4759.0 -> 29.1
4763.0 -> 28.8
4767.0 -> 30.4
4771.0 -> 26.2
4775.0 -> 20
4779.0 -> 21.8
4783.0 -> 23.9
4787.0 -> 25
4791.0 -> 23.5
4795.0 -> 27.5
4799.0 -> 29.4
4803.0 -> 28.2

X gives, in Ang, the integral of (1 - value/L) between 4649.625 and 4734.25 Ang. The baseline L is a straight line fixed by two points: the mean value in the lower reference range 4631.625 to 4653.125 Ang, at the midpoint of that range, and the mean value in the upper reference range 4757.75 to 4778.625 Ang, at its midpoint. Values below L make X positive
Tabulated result -4.9 Ang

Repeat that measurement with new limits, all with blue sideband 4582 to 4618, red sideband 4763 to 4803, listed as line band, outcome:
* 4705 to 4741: -4.3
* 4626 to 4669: -2.1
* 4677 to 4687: -1.2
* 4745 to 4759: -2.6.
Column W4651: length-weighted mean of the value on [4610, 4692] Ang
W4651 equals 32.4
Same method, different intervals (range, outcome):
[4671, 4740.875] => 31.6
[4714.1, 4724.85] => 31.7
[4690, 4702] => 33.7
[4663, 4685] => 30.1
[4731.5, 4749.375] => 32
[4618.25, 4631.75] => 33.8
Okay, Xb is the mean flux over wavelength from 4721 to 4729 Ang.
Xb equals 30.2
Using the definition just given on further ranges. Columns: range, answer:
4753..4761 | 29.4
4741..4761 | 31.9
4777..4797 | 24.3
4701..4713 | 30.6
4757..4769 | 29.4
